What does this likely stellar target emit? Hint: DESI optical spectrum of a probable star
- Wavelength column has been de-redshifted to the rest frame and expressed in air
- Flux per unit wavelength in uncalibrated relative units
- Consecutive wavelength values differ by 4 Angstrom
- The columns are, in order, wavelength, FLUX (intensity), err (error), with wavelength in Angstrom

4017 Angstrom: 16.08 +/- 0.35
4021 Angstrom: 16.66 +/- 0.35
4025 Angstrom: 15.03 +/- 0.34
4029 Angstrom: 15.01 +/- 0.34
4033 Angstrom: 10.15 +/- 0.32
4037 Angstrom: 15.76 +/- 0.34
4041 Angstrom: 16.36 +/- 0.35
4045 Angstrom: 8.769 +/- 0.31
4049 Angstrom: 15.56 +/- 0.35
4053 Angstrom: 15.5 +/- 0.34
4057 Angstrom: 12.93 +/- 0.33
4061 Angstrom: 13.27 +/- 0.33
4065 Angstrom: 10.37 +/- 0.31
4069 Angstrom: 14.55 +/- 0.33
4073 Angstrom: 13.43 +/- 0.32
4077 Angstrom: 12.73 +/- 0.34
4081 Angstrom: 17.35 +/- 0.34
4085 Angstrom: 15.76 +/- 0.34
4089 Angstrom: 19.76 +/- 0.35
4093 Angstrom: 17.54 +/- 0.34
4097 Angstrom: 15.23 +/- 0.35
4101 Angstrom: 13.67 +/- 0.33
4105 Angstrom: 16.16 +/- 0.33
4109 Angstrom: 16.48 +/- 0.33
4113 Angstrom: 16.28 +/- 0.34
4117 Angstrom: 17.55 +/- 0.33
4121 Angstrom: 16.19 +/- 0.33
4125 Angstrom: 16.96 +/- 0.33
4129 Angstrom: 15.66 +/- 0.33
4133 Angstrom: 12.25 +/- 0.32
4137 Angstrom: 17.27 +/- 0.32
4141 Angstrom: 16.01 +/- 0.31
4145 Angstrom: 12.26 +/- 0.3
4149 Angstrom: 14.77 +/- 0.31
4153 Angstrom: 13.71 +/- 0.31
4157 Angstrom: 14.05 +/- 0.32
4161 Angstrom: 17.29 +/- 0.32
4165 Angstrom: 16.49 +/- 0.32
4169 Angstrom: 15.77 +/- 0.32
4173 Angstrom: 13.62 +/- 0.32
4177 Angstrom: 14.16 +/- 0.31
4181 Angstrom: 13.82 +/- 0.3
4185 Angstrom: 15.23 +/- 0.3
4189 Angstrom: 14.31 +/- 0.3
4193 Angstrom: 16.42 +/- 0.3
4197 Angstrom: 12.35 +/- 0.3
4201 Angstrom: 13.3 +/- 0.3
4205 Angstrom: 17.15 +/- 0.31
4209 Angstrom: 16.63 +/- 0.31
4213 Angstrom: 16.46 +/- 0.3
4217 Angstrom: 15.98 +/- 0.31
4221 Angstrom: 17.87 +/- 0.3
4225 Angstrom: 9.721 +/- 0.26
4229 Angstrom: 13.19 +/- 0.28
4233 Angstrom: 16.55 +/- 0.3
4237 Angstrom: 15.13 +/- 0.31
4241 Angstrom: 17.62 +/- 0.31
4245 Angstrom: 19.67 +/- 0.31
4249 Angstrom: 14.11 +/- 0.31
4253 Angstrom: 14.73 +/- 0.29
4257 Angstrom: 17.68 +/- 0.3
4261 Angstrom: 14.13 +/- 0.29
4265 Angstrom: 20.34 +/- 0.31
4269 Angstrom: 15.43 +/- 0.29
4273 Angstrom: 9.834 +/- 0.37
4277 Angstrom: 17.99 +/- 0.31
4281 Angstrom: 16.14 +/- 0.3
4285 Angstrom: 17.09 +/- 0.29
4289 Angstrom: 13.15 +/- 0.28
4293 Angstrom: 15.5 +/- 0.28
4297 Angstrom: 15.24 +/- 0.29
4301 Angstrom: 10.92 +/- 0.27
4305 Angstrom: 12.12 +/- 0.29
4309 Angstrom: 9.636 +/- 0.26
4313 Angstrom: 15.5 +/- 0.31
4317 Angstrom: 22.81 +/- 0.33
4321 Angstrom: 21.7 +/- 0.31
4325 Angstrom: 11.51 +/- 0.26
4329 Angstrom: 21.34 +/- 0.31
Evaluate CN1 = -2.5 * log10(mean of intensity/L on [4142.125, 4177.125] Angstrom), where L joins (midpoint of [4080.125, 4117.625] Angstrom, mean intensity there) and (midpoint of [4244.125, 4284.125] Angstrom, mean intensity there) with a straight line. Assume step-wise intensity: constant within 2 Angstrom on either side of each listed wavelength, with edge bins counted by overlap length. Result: 0.11 mag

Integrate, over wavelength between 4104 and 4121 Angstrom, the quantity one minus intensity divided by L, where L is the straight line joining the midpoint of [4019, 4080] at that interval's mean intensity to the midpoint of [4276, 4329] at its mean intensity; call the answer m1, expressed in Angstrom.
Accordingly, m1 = -2.8 Angstrom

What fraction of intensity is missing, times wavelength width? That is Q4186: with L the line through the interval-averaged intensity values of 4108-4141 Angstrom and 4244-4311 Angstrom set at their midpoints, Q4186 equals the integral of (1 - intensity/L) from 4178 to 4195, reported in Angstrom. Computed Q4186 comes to 0.7 Angstrom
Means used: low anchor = 16.1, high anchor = 14.9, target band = 14.9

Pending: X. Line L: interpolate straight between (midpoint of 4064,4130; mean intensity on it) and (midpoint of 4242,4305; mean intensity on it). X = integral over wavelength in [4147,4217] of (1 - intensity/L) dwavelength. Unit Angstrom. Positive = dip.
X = 2.2 Angstrom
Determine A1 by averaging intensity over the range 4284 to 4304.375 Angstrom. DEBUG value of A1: 14.1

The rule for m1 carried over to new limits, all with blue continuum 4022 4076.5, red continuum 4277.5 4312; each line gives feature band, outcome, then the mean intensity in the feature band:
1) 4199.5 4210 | -1.4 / 15.7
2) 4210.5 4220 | -1.8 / 16.4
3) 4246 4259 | -1.8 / 15.8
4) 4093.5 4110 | -2.2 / 15.5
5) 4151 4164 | -1.3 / 15.1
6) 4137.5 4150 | -0.8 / 14.7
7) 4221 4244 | -1.8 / 15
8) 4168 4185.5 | -0.7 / 14.4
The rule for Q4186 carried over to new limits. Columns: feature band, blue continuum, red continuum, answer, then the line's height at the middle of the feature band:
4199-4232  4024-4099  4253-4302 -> 0.0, 15.1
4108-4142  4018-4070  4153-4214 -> -3.5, 14.6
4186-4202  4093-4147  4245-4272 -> 1.7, 15.9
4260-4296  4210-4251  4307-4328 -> 1.2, 16.1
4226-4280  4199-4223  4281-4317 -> -1.7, 15.3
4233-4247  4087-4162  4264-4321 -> -1.8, 15.4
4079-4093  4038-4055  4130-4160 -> -3.3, 14.3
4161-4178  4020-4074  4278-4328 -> -1.0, 14.5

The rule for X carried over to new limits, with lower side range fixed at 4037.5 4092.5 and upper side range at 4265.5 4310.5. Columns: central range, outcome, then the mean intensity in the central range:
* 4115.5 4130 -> -2.3 Angstrom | 16.6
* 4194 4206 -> 0.1 Angstrom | 14.2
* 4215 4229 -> -0.1 Angstrom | 14.3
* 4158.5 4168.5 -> -1.6 Angstrom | 16.6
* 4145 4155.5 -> 0.4 Angstrom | 13.9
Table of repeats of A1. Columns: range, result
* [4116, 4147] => 15.5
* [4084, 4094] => 17.9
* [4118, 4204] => 14.9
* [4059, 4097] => 15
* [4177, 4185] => 14.3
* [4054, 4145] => 15.3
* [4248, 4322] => 15.4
